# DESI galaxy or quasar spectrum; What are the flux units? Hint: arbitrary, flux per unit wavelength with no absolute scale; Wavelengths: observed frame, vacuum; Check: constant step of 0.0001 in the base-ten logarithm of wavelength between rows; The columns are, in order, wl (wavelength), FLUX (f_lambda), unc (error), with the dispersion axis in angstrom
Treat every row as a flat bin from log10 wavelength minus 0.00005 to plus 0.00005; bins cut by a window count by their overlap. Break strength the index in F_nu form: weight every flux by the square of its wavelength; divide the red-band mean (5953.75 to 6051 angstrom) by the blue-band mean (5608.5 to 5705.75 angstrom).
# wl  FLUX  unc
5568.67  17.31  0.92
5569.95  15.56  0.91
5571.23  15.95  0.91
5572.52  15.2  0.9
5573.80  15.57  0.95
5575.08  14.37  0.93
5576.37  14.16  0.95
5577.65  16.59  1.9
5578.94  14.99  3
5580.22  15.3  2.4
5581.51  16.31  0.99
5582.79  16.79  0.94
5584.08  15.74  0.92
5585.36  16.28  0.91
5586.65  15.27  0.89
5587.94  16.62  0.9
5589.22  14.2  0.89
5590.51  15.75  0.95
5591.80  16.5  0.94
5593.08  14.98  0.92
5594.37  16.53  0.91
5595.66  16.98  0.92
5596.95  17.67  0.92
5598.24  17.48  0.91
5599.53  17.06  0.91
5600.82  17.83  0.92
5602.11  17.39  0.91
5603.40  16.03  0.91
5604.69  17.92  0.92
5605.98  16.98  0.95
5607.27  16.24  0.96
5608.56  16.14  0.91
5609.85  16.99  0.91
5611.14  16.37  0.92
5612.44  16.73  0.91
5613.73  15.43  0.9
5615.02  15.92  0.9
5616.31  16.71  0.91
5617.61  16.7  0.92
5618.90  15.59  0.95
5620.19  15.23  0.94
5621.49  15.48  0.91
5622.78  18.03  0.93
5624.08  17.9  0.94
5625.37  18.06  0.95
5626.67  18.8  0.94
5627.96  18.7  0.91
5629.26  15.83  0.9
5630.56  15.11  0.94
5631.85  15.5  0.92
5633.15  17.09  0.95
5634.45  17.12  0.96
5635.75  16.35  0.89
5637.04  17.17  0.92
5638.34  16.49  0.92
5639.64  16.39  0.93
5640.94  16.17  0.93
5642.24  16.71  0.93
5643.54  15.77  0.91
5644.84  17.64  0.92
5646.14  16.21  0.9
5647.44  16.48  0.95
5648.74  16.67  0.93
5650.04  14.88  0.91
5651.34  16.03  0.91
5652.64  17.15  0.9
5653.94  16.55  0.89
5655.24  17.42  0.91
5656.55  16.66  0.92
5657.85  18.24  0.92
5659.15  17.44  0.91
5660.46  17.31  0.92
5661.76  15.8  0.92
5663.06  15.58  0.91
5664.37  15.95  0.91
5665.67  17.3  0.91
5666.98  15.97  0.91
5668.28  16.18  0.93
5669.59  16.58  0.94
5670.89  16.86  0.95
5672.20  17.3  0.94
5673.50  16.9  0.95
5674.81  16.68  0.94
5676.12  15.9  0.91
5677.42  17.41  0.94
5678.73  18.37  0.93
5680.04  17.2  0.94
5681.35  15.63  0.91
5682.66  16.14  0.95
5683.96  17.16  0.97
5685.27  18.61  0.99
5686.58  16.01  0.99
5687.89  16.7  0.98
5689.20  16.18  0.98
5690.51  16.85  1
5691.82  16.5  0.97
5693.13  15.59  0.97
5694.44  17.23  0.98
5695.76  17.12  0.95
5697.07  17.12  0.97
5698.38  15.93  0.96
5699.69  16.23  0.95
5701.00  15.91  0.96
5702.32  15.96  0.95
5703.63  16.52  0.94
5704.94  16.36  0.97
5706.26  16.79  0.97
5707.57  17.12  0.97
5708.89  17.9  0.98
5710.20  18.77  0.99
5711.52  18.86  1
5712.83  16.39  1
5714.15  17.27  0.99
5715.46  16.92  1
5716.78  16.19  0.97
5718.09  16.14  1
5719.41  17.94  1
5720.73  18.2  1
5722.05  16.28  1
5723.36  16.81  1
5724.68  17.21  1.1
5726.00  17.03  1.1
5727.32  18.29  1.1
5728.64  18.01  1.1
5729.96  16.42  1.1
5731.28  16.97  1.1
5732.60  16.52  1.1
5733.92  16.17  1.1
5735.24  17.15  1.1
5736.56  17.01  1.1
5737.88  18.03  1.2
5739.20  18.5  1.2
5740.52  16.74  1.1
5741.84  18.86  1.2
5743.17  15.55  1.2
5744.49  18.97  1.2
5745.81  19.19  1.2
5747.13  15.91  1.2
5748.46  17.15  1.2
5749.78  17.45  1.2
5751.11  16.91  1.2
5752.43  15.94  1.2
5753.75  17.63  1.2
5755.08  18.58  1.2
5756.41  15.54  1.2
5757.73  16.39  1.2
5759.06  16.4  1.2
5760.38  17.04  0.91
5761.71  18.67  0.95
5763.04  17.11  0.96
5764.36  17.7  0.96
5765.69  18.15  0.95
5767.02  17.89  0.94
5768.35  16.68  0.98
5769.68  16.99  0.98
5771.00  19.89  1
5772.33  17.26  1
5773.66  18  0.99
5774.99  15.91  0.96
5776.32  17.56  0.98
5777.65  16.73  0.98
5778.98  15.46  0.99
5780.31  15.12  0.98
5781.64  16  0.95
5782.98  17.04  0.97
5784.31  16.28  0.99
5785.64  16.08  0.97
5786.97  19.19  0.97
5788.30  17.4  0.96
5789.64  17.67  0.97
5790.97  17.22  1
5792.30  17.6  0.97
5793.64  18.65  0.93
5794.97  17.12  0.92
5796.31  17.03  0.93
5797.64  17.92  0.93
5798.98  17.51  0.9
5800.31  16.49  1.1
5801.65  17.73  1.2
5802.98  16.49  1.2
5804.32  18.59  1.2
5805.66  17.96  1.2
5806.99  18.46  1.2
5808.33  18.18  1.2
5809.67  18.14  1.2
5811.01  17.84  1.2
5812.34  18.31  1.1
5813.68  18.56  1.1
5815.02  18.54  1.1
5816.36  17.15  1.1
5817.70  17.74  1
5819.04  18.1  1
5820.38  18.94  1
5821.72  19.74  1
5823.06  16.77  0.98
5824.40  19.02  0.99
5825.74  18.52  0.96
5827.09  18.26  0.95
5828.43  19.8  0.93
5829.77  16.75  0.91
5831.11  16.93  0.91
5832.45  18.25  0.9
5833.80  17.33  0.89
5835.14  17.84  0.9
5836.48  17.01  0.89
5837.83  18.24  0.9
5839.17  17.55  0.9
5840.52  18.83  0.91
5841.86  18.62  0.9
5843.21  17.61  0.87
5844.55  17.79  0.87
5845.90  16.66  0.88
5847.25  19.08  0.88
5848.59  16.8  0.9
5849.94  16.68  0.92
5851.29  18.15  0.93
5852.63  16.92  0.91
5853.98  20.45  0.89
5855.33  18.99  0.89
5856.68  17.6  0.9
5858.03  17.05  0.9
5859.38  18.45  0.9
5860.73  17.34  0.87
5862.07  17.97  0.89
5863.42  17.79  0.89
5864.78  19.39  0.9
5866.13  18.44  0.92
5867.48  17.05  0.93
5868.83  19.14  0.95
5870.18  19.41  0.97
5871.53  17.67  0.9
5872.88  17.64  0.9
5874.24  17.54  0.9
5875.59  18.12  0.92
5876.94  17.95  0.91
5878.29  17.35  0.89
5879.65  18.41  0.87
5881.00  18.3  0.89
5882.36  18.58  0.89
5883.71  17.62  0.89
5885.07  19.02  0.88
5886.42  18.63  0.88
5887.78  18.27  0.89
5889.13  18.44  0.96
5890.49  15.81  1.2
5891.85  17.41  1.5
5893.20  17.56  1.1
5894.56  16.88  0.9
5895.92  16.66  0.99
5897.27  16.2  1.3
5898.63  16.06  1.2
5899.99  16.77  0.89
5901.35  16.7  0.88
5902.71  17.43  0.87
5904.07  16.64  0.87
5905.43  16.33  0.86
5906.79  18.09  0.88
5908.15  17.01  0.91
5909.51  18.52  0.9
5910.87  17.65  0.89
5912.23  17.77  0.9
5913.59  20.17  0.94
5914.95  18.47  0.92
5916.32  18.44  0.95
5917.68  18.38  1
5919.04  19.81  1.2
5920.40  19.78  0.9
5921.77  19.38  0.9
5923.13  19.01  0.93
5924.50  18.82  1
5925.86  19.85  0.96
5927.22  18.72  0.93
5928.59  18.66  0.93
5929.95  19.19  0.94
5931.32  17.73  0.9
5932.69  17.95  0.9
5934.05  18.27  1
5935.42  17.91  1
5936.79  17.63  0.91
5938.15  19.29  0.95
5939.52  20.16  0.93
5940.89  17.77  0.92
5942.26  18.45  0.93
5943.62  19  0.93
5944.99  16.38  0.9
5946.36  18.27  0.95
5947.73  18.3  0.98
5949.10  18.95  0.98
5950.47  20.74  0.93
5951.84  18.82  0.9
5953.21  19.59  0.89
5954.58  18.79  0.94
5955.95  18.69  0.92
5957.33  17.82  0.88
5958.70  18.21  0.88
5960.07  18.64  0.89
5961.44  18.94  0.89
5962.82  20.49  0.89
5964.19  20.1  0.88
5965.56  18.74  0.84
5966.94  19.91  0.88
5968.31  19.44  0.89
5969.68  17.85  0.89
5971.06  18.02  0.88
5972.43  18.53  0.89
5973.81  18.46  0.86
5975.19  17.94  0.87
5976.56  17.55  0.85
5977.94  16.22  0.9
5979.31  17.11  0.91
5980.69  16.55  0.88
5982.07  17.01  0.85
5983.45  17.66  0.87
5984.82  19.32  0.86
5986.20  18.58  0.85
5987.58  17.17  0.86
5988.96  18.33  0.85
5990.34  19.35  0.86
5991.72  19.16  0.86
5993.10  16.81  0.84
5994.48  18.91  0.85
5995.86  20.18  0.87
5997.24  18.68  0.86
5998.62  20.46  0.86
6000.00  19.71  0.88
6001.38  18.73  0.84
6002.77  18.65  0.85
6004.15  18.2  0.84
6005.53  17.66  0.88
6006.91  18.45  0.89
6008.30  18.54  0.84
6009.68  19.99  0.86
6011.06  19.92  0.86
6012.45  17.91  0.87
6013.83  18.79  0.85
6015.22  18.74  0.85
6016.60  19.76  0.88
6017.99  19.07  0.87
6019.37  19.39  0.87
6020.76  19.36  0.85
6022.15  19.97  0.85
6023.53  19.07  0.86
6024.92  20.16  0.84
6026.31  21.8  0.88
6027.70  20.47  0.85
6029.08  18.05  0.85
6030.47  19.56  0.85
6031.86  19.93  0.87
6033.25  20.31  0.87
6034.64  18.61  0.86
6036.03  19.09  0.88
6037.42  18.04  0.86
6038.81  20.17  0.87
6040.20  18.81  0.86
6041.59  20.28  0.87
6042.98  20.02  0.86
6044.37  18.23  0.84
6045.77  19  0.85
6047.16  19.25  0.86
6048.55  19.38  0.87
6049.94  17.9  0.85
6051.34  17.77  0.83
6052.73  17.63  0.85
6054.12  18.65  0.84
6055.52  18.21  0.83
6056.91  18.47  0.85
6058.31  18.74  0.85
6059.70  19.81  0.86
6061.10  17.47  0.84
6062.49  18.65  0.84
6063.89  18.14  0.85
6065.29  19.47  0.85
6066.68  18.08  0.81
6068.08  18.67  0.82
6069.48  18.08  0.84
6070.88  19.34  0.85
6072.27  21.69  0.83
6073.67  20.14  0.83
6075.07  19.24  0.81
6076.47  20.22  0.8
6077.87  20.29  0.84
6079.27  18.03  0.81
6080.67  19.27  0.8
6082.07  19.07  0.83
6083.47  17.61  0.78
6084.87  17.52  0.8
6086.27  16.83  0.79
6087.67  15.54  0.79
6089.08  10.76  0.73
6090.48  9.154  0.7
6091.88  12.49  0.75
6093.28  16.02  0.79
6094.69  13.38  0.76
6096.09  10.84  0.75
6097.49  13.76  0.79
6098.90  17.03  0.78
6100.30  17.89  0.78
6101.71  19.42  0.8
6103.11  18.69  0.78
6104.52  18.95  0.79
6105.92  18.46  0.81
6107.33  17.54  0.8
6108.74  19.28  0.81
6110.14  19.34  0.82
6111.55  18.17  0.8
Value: 1.28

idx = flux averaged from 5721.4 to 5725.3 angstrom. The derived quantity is 16.8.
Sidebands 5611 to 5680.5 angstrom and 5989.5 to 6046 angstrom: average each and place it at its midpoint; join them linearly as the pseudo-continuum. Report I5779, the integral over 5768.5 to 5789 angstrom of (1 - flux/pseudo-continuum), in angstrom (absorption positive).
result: 0.69 angstrom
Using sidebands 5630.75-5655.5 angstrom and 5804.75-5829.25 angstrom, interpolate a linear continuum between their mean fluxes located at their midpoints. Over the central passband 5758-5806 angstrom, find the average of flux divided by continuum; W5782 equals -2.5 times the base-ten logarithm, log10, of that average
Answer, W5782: 0.04 mag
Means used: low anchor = 16.5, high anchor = 18.3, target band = 17.3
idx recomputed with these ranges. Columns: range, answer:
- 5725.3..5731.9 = 17.3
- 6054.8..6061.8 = 18.5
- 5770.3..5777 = 17.7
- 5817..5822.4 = 18.6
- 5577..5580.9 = 15.6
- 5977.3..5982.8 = 16.7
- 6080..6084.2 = 18.6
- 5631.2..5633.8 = 16.3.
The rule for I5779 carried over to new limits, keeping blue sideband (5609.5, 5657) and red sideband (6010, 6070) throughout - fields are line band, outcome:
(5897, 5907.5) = 0.8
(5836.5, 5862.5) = 0.0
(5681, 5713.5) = 0.4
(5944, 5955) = -0.1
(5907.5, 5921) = -0.2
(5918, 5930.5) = -0.6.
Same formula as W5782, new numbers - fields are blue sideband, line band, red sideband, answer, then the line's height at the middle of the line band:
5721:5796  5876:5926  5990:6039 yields 0.02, 18.3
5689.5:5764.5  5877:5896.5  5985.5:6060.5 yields 0.02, 18.1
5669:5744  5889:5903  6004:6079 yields 0.08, 18.2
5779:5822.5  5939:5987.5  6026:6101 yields -0.04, 17.8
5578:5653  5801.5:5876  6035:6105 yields -0.06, 17.1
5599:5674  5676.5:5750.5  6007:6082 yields 0.01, 17.1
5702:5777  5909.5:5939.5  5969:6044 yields -0.02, 18.4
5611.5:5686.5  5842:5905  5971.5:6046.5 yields 0.02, 18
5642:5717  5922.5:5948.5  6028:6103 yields -0.06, 17.5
